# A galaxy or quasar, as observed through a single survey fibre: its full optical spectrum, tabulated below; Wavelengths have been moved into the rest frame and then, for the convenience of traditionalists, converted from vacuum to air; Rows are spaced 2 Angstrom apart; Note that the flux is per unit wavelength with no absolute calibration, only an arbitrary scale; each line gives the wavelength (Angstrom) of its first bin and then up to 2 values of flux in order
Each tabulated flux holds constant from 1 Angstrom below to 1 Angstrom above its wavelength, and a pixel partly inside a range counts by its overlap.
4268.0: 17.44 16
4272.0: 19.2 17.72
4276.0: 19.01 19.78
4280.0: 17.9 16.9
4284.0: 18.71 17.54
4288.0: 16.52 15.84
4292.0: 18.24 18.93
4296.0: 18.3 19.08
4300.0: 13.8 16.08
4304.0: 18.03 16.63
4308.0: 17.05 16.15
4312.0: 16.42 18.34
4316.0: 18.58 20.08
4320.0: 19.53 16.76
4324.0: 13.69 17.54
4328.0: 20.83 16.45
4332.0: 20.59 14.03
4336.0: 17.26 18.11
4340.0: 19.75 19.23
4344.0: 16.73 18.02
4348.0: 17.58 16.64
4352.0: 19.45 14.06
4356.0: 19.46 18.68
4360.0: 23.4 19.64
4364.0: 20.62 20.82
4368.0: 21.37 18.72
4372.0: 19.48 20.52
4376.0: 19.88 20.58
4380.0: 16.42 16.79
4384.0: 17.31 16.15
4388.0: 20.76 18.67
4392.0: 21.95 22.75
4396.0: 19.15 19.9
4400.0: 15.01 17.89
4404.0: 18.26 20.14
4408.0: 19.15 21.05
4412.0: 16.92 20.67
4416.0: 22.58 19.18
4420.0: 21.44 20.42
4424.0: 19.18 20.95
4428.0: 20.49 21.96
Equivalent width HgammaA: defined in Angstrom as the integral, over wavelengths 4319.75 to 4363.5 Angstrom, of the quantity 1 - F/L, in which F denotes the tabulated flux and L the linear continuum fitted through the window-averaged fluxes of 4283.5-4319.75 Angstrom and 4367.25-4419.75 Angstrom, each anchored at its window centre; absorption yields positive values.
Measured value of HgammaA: 0.5 Angstrom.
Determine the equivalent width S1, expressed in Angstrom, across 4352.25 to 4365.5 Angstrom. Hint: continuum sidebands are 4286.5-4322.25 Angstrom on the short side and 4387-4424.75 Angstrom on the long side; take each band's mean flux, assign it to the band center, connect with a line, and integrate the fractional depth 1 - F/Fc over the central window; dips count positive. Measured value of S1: -0.5 Angstrom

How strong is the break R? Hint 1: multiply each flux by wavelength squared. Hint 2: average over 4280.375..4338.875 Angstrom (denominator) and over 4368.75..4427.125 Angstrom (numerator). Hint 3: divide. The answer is 1.16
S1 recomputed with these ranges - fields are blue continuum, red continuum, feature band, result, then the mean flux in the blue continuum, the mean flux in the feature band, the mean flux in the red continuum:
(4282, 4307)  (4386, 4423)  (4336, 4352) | 0.3 Angstrom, 17.3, 18.1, 19.7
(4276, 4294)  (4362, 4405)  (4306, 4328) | 0.9 Angstrom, 17.8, 17.5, 19.2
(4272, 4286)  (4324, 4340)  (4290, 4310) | 1.0 Angstrom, 18.3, 17.2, 17.7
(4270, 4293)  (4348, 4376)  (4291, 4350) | 3.1 Angstrom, 17.9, 17.6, 19.4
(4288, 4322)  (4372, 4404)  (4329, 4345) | 0.3 Angstrom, 17.5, 17.8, 18.9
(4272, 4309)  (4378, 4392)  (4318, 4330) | 0.0 Angstrom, 17.6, 17.8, 18.2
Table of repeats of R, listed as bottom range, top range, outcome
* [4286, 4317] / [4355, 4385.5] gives 1.17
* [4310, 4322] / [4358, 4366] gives 1.17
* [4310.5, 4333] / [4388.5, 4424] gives 1.14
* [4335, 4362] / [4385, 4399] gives 1.10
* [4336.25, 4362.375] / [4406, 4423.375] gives 1.12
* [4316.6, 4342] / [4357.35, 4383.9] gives 1.12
